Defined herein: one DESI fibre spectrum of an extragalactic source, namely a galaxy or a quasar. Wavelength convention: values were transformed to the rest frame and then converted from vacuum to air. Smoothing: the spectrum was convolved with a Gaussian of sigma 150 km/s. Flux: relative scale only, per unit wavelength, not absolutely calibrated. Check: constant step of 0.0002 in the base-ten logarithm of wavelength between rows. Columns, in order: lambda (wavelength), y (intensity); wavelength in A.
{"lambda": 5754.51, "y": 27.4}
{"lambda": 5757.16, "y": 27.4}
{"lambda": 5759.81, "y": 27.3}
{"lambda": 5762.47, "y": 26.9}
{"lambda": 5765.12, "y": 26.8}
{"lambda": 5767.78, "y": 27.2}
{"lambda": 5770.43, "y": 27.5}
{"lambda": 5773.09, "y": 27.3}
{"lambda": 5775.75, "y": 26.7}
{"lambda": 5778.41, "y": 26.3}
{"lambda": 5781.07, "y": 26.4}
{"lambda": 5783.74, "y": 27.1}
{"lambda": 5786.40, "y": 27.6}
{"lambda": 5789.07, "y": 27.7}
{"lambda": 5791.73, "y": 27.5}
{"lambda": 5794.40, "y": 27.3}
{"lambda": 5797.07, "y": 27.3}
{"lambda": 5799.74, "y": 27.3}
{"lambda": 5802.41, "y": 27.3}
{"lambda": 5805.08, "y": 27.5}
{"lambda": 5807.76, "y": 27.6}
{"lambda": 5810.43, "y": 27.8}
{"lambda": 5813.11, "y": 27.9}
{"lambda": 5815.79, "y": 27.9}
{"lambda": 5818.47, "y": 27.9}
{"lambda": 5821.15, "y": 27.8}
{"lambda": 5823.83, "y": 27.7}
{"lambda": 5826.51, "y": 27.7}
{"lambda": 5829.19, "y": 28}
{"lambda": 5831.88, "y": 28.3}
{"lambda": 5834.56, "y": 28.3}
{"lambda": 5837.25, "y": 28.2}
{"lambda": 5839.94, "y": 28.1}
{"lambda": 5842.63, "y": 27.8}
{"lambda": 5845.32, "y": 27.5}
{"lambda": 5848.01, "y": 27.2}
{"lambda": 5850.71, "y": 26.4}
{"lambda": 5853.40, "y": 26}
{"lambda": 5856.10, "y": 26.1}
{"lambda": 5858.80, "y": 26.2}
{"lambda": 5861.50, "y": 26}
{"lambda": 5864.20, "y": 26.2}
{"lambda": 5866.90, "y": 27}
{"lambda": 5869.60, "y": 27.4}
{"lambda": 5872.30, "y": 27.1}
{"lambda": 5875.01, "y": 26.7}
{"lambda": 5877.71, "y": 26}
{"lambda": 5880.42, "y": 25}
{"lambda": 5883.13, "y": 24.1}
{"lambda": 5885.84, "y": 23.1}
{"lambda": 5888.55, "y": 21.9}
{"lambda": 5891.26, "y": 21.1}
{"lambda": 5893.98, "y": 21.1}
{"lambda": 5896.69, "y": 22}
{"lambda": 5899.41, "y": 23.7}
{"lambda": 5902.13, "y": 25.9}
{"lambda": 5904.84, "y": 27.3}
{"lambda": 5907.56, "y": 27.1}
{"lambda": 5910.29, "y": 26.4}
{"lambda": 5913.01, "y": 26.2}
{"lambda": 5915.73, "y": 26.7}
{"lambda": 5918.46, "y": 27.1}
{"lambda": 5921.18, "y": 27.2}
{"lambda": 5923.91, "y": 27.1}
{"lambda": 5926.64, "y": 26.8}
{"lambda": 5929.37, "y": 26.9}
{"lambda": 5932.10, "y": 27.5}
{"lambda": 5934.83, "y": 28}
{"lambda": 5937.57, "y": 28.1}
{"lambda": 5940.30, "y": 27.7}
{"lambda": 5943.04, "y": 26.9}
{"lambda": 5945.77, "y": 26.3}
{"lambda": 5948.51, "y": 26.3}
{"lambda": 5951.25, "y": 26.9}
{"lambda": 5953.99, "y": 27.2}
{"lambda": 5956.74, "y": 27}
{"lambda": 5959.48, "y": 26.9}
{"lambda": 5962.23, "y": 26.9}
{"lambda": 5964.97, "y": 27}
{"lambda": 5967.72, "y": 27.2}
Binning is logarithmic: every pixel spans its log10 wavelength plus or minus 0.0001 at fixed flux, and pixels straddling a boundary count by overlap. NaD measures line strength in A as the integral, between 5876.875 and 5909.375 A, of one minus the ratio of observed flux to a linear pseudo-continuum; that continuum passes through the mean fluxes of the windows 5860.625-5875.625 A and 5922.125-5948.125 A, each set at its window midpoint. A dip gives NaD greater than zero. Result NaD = 3.5 A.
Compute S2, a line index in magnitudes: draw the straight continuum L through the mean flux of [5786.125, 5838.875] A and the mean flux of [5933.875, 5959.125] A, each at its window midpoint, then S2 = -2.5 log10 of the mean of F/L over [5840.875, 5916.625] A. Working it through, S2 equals 0.08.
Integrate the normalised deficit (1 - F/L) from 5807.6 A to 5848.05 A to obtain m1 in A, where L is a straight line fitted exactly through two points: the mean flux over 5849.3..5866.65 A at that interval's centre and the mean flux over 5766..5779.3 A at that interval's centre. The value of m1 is -2.14 A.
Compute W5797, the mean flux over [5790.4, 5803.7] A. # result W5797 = 27.3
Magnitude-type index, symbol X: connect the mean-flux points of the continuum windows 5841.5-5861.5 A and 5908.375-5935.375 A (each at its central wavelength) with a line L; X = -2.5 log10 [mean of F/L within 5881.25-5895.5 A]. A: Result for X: 0.20 mag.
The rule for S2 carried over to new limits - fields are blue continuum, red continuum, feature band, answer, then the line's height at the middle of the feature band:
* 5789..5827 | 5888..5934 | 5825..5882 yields -0.01 mag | 26.7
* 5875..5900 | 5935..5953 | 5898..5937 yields -0.06 mag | 25.3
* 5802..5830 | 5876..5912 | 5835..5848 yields -0.05 mag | 26.6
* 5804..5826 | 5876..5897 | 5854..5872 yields -0.08 mag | 24.7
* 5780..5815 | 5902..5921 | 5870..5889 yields 0.08 mag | 26.9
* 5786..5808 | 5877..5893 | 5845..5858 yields -0.07 mag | 24.9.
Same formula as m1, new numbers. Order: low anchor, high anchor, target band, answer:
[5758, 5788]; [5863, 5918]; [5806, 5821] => -0.8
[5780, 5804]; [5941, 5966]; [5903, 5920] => 0.1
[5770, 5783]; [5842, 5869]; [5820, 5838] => -0.9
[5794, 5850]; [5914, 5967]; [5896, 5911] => 1.0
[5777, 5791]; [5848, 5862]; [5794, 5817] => -0.6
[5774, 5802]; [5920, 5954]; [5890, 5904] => 2.2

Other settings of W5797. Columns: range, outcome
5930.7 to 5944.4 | 27.6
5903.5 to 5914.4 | 26.7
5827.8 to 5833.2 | 28.1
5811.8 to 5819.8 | 27.9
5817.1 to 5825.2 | 27.8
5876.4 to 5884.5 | 25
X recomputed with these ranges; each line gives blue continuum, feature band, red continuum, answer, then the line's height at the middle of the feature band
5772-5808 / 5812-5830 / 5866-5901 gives -0.065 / 26.2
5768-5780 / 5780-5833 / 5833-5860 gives -0.020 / 27.1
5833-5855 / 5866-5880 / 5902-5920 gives 0.017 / 27.1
